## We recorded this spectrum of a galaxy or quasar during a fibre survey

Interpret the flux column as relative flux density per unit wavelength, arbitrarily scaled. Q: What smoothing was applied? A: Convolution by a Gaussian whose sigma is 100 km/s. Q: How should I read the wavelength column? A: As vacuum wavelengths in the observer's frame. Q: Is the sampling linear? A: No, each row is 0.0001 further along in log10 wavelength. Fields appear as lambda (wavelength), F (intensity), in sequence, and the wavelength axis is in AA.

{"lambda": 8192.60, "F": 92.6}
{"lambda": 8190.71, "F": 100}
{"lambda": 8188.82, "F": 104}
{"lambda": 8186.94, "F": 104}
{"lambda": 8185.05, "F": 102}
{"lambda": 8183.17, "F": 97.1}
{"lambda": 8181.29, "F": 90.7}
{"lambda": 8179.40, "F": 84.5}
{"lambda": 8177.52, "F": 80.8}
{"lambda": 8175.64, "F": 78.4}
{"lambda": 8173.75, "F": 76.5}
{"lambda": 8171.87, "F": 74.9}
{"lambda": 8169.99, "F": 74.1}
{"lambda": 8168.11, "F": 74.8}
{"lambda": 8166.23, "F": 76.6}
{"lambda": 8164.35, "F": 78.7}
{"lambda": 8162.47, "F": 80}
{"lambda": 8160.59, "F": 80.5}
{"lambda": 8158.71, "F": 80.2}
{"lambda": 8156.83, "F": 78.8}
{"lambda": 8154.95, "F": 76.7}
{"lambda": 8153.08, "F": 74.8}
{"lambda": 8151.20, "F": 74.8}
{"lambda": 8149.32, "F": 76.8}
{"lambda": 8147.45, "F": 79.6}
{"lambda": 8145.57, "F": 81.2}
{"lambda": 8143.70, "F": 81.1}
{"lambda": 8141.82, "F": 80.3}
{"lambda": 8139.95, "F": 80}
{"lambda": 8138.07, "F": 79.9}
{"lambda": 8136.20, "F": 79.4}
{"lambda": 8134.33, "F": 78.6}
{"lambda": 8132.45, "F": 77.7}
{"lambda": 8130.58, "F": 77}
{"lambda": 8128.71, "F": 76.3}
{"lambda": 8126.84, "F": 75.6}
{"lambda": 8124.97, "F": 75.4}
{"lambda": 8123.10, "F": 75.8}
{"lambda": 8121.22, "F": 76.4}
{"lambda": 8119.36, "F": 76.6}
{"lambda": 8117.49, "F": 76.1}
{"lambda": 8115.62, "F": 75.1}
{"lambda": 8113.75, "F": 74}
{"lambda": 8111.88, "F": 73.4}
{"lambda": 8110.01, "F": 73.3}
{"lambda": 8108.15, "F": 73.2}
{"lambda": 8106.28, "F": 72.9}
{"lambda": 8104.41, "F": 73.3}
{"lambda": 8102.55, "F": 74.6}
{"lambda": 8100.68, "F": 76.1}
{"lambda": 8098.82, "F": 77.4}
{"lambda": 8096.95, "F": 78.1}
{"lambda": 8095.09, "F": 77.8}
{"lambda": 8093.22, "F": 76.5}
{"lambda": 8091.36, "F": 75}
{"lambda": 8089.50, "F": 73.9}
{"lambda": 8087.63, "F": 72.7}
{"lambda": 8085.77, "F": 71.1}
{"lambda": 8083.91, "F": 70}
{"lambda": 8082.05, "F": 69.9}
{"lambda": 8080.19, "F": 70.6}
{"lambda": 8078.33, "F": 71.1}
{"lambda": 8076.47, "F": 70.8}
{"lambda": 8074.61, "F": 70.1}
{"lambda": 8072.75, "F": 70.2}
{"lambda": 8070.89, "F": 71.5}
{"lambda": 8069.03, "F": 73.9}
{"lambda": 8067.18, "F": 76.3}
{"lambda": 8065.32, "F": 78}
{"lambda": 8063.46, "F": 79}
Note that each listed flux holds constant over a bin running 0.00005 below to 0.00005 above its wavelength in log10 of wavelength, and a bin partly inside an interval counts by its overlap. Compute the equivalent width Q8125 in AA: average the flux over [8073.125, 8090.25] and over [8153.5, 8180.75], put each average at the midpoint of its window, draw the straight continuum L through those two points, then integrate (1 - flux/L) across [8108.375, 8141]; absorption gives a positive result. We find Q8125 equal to -0.7 AA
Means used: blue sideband 71.1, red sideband 78.4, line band 76.5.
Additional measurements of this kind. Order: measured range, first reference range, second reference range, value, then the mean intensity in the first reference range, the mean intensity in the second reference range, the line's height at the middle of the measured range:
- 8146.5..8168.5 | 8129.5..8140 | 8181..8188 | 2.6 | 78.6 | 99.4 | 88.1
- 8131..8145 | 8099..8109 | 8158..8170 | -0.6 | 74.3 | 78.1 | 76.4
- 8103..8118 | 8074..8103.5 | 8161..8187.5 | 0.4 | 73.5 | 83.4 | 76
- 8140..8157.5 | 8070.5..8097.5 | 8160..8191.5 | 0.8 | 72.6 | 85.7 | 81.9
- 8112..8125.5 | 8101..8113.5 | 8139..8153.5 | -0.1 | 73.6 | 78.7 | 75.1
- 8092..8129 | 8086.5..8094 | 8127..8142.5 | 0.4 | 74.4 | 78.5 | 76.3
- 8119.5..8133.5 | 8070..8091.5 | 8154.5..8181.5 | -0.2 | 71.3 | 78.8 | 75.2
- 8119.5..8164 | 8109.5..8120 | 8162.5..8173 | -1.5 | 74.7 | 76.2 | 75.5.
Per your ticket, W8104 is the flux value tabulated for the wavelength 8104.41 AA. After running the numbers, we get 73.3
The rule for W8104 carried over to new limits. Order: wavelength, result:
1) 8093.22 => 76.5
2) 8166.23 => 76.6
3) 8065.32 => 78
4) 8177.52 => 80.8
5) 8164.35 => 78.7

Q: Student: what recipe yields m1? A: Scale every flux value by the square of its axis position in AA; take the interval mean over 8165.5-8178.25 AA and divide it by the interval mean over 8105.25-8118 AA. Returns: 1.05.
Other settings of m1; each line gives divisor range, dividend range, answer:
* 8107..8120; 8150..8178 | 1.05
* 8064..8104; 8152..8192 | 1.17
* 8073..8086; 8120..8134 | 1.10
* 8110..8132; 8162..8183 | 1.07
